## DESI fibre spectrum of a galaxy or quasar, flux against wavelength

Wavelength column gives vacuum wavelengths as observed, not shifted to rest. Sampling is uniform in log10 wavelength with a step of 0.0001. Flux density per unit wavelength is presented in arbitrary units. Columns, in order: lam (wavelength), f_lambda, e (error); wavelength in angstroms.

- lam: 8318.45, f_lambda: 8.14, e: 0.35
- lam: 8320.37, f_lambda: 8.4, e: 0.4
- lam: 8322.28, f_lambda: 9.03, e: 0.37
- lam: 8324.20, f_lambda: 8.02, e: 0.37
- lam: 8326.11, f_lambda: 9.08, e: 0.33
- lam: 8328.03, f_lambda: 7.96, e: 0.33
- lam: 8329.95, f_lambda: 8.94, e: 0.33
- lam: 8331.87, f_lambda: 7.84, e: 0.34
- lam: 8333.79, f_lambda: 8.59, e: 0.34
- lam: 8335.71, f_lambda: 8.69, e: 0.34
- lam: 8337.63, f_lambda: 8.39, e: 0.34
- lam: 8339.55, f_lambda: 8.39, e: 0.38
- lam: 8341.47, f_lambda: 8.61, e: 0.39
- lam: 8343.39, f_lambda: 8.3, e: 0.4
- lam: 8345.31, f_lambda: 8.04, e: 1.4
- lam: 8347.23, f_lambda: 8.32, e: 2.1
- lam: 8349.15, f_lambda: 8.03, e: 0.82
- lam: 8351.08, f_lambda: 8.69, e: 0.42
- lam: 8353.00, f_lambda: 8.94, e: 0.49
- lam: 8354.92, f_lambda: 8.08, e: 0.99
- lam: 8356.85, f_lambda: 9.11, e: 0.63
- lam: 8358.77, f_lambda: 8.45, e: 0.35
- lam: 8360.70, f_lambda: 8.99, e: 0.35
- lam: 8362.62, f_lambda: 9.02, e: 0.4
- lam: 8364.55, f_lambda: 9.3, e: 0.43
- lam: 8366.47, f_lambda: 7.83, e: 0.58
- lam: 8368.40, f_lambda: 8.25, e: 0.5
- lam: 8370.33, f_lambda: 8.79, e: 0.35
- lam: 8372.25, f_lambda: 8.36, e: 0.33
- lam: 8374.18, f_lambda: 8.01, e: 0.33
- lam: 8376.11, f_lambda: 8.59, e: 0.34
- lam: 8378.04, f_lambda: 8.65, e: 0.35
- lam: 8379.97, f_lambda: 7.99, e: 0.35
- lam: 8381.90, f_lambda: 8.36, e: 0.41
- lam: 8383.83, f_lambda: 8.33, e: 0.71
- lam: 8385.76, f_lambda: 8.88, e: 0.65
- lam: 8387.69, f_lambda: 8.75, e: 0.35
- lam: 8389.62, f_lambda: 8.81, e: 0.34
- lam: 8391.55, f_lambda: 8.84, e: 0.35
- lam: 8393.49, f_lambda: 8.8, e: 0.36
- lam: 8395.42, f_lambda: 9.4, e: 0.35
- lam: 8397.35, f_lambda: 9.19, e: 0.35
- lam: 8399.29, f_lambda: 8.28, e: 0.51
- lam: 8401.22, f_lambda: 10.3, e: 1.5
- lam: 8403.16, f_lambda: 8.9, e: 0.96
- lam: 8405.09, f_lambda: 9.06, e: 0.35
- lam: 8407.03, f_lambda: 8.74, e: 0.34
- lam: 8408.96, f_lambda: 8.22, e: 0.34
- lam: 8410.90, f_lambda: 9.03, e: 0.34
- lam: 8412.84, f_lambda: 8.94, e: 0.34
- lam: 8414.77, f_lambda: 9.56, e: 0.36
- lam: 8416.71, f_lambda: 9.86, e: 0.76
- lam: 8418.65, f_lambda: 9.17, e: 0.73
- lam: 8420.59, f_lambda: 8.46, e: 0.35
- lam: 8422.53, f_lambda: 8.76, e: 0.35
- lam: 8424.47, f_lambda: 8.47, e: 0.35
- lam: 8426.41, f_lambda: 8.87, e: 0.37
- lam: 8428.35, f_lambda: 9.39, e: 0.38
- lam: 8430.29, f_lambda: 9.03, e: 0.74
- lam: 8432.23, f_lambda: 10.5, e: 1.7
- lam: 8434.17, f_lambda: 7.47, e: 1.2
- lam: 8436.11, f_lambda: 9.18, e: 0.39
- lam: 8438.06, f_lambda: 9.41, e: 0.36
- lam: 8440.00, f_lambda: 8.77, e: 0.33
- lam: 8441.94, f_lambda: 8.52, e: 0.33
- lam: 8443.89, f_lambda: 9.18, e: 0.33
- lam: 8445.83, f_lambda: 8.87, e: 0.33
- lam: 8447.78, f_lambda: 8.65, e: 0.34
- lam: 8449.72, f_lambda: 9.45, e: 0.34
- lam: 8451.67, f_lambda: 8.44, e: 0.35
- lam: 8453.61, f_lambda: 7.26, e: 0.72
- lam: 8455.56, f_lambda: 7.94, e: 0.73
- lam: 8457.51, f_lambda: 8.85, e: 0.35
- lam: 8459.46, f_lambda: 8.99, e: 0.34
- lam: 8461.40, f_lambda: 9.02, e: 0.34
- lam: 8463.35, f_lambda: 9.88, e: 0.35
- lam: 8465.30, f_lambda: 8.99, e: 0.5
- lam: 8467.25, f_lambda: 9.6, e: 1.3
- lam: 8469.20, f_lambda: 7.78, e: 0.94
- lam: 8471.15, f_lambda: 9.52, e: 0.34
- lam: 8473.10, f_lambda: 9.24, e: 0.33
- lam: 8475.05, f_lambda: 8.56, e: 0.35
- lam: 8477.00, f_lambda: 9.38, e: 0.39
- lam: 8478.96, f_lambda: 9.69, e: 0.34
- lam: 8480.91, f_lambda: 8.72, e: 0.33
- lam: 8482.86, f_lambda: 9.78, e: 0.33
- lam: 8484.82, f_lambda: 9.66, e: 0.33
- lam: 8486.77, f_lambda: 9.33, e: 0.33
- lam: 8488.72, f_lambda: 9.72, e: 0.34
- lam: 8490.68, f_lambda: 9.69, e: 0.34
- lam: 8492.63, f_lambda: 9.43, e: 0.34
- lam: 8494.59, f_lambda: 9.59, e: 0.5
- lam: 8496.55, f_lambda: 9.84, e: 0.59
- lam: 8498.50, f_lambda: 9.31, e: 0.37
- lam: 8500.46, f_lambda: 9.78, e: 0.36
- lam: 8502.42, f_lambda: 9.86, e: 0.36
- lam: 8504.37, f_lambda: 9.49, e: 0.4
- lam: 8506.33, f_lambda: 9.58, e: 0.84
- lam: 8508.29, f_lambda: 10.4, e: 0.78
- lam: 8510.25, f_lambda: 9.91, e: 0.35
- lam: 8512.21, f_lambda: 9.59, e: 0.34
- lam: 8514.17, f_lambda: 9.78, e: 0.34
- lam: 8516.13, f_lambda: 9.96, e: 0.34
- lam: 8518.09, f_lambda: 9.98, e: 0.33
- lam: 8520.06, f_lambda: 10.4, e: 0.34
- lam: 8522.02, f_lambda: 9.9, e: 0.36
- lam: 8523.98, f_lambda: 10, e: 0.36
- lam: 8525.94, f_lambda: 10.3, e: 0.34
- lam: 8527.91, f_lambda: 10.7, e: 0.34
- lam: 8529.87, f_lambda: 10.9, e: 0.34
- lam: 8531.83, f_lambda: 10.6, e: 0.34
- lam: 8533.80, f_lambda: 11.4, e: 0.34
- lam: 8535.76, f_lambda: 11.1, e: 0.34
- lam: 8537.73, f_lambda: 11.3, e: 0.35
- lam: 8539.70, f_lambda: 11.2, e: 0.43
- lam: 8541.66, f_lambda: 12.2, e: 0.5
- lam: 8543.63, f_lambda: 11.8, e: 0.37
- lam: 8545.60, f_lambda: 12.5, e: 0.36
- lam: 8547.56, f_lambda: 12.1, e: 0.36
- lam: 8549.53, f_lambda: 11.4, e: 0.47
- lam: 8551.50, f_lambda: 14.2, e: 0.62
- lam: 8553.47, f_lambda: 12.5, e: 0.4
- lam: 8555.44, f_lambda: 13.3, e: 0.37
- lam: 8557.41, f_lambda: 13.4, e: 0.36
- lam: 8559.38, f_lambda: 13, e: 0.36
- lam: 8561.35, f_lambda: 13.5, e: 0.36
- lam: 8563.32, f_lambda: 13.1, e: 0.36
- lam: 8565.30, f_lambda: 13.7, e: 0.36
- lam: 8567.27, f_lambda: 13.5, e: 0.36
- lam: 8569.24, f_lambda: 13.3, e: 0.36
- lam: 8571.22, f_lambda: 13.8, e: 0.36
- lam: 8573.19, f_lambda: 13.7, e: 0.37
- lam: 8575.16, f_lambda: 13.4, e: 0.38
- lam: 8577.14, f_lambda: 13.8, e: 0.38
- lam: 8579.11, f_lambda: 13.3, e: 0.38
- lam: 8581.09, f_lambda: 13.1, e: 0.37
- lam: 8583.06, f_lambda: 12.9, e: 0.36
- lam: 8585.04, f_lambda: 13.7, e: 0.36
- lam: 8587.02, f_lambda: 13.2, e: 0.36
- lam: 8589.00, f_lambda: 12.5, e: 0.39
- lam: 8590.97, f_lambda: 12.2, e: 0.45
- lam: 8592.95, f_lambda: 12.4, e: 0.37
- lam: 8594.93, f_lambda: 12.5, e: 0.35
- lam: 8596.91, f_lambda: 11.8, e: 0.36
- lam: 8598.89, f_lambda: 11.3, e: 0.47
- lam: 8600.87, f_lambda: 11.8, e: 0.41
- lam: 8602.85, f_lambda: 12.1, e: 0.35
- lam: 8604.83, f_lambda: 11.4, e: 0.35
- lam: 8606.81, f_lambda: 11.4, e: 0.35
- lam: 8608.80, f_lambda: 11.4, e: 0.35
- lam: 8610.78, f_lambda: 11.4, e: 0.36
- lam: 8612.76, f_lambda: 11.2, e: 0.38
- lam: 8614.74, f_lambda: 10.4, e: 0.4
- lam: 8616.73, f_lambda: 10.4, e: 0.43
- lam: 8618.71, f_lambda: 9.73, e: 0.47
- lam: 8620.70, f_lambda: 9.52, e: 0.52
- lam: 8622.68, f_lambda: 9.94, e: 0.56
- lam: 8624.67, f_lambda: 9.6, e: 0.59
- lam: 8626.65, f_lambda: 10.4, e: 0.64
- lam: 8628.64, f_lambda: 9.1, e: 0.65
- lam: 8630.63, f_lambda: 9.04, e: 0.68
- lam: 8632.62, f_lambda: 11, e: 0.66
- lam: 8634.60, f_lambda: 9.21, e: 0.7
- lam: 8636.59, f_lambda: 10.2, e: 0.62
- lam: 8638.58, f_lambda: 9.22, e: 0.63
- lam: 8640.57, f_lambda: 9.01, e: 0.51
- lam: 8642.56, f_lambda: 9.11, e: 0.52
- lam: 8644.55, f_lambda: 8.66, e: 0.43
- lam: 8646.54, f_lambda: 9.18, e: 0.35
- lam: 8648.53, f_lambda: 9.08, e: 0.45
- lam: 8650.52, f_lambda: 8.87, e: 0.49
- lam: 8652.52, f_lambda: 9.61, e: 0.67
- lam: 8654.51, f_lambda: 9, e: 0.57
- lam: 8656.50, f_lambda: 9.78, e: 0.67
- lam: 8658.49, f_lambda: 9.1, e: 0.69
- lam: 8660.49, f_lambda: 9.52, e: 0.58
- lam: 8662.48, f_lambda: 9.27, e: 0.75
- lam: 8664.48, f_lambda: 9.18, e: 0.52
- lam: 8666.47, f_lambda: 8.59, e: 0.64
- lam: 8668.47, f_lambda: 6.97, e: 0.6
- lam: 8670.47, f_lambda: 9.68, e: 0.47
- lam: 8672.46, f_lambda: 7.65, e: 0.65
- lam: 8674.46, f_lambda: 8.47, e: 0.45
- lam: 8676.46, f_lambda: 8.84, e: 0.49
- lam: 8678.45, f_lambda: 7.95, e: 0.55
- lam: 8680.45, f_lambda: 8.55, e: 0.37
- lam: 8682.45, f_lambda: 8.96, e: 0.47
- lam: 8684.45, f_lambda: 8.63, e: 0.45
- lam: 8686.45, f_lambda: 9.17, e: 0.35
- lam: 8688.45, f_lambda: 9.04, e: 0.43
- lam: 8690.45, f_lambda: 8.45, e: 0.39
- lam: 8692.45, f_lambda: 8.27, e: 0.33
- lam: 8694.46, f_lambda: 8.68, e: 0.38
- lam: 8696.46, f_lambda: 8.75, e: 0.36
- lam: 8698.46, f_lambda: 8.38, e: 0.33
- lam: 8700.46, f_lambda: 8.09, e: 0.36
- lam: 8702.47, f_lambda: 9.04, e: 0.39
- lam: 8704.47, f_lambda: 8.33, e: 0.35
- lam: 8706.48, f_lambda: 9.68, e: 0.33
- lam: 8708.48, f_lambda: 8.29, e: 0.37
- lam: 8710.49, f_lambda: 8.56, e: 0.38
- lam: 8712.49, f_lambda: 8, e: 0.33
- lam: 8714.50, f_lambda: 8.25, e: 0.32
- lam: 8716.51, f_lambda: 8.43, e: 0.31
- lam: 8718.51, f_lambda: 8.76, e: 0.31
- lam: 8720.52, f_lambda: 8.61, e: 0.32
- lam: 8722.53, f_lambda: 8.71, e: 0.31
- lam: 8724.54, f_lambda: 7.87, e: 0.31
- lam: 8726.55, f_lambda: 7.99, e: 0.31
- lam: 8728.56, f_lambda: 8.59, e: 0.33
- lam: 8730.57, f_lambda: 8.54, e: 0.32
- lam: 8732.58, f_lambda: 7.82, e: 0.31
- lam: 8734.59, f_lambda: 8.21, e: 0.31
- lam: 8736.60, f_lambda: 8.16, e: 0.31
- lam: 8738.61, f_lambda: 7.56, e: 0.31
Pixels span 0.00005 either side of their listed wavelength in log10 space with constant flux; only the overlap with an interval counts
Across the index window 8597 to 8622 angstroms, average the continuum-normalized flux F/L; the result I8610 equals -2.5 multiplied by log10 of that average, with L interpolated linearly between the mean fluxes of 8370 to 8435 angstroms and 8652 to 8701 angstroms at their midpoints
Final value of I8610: -0.25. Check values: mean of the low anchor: 8.85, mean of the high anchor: 8.74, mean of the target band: 11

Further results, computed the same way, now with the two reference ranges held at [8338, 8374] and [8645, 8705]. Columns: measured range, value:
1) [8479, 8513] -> -0.119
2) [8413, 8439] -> -0.063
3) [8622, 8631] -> -0.107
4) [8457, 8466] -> -0.070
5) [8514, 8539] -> -0.212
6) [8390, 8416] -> -0.058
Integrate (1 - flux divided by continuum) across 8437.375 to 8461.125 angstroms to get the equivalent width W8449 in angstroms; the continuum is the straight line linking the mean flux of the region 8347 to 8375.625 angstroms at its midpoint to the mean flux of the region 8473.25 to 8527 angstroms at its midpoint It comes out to 1.5 angstroms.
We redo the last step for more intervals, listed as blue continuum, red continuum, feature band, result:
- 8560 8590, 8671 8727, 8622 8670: 6.0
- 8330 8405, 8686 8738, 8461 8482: -1.4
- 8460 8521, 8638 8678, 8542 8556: -4.8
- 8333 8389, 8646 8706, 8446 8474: -0.8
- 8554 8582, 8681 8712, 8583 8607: 0.3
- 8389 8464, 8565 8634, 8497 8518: 1.0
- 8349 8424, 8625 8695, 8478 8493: -1.1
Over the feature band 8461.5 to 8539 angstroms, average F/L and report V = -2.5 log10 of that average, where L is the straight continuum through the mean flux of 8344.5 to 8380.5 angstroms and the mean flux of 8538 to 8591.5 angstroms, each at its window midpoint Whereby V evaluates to 0.18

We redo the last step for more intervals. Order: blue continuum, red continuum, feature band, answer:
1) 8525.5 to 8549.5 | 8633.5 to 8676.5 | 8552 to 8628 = -0.18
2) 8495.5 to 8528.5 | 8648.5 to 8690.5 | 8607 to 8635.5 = -0.12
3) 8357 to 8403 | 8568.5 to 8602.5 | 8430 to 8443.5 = 0.10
